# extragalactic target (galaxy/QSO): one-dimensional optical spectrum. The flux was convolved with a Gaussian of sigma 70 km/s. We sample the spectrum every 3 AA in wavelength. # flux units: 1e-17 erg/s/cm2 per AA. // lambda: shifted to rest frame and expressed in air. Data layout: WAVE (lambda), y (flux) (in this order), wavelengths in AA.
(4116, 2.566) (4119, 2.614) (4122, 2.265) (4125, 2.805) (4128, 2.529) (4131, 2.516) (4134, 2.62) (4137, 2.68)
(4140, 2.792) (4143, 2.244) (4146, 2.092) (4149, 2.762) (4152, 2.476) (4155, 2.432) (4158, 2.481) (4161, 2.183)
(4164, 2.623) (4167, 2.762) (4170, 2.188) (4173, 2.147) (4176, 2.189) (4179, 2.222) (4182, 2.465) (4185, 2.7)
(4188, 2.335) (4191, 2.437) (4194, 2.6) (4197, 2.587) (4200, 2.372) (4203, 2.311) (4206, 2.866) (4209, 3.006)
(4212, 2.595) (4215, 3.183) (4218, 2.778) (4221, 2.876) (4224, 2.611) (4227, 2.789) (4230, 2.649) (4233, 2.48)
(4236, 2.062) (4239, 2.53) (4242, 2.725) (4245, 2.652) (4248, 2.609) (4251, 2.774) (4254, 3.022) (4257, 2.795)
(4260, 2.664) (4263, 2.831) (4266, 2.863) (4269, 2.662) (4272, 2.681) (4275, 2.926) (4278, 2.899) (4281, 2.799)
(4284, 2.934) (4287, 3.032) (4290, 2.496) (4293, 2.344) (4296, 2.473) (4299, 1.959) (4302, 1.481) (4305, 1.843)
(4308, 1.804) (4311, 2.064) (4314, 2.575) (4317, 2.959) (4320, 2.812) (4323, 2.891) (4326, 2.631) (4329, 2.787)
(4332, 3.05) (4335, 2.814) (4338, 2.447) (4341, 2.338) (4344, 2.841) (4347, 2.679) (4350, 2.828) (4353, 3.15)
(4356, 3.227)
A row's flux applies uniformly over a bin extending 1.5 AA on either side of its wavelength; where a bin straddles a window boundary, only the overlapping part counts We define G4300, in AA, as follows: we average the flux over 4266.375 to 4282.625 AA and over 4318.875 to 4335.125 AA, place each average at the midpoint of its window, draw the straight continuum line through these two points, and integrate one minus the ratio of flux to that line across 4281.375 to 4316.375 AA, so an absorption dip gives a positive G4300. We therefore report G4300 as 6.30 AA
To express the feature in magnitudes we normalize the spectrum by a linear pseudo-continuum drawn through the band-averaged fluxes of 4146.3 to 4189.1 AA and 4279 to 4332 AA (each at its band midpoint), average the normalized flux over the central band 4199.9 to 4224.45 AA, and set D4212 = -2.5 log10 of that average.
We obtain -0.13 mag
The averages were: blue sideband 2.42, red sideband 2.48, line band 2.76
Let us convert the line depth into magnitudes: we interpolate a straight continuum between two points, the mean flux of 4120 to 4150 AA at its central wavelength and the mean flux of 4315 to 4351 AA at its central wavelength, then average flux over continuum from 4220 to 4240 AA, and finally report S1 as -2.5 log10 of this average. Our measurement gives 0.030 mag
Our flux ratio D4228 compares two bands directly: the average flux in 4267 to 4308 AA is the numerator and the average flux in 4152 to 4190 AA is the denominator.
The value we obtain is 1.03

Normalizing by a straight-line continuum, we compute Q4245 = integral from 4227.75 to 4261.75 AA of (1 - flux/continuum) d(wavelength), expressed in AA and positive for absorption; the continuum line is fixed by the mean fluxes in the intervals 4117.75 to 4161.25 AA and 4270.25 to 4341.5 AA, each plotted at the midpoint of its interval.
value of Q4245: -1.41 AA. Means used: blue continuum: 2.51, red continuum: 2.55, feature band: 2.64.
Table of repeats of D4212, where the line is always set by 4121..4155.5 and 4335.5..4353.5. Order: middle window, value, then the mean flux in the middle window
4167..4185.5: 0.10 mag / 2.33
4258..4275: -0.05 mag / 2.76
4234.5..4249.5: 0.04 mag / 2.52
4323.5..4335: -0.06 mag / 2.83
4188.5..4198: 0.02 mag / 2.52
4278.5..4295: -0.03 mag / 2.72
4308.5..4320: 0.07 mag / 2.51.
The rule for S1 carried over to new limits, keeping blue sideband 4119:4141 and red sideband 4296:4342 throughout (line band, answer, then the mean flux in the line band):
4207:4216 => -0.15 mag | 2.91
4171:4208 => 0.05 mag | 2.44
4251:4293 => -0.13 mag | 2.8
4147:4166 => 0.04 mag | 2.49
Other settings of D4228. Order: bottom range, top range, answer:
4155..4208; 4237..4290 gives 1.13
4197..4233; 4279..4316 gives 0.86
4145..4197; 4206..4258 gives 1.12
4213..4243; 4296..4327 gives 0.86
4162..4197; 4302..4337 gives 1.04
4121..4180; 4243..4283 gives 1.13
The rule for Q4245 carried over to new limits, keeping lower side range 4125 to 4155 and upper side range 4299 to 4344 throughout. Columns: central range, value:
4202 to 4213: -0.9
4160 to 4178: 1.2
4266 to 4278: -1.5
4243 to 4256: -1.4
